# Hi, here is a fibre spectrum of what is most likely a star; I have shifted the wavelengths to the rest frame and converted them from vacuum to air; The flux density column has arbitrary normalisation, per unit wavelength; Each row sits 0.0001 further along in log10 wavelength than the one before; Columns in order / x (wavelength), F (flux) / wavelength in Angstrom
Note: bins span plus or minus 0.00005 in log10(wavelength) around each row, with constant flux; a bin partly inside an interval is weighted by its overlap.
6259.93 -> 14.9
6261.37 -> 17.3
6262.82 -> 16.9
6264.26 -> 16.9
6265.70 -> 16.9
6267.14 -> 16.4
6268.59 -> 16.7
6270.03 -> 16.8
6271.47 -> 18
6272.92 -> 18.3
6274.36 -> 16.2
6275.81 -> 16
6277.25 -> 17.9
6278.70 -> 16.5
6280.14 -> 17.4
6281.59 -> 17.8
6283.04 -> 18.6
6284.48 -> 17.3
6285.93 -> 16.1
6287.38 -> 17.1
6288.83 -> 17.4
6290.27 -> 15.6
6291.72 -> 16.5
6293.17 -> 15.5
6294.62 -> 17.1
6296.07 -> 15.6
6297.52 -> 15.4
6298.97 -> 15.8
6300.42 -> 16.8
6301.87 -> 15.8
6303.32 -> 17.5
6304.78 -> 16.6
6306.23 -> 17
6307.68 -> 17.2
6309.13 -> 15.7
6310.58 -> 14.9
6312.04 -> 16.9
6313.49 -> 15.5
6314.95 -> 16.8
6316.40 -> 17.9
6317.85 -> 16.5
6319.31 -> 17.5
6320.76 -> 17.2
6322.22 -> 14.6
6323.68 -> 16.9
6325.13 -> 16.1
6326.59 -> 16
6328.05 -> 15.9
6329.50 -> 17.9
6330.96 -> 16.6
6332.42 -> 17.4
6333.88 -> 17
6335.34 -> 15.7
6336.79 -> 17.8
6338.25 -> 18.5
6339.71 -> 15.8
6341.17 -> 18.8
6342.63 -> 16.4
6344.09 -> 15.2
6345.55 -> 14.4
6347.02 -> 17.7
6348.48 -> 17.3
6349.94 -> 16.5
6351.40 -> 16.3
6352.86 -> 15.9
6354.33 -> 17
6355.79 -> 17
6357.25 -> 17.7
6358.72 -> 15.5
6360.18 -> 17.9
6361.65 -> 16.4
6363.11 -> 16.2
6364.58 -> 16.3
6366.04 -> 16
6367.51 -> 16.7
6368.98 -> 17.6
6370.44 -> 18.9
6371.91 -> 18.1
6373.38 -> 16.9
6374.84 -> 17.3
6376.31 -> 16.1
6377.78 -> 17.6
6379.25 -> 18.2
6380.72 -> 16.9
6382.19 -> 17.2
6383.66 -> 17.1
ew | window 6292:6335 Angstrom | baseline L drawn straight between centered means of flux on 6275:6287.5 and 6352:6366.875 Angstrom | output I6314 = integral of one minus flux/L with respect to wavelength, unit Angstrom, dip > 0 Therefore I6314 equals 1.2 Angstrom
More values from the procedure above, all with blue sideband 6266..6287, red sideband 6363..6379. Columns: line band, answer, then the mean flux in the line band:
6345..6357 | 0.38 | 16.6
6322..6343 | 0.38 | 16.8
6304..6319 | 0.53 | 16.5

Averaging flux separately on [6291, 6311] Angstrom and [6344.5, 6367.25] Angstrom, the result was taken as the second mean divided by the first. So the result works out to 1.02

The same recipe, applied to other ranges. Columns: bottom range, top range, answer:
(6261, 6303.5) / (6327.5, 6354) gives 1.00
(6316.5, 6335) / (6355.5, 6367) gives 1.00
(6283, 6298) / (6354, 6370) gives 1.02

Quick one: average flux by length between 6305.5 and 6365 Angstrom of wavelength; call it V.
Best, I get 16.6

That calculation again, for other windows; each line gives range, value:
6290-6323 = 16.4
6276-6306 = 16.7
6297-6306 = 16.4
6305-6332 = 16.5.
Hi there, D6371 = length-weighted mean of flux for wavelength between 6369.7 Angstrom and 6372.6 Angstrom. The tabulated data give 18.5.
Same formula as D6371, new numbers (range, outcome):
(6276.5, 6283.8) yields 17.6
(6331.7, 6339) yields 17.3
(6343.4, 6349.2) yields 16.1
